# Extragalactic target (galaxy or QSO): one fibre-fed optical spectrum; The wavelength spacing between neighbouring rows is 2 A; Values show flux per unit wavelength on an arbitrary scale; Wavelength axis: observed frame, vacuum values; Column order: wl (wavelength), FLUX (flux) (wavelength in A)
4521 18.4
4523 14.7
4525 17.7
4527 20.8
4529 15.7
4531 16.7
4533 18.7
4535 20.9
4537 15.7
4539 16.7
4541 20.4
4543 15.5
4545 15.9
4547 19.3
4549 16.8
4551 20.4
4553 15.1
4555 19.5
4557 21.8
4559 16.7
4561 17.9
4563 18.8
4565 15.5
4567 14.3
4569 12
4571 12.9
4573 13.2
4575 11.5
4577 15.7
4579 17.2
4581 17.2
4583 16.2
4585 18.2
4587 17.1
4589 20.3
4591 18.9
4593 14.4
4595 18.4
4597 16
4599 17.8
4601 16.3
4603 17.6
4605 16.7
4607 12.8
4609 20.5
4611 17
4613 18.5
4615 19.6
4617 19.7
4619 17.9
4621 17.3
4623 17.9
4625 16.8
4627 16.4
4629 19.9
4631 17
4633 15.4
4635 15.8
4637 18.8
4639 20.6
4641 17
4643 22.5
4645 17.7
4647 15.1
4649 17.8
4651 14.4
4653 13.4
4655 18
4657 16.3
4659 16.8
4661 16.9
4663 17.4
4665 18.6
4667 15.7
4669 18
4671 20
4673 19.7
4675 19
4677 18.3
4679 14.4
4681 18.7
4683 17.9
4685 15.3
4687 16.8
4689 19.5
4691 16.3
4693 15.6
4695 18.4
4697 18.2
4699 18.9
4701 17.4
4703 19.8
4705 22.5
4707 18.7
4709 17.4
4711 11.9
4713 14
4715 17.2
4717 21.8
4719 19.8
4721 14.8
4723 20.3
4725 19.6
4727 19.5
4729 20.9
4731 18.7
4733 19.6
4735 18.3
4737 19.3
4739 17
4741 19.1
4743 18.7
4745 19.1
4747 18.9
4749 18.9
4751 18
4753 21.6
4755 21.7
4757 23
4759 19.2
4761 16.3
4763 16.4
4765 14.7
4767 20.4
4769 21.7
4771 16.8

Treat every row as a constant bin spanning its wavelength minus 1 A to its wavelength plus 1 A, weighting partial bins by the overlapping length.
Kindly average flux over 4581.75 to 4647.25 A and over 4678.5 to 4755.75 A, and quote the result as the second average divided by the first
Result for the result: 1.0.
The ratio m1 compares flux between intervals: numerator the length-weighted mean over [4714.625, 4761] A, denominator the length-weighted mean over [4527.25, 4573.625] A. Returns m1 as 1.1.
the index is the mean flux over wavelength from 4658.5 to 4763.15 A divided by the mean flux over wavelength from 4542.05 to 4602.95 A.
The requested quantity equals 1.10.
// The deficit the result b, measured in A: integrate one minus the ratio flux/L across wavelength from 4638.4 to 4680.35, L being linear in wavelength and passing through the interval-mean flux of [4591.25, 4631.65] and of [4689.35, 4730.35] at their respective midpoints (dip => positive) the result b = 0.8 A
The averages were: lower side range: 17.5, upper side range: 18.2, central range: 17.5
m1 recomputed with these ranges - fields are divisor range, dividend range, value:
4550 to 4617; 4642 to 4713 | 1.03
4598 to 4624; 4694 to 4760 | 1.07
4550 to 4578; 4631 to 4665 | 1.07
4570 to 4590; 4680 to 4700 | 1.10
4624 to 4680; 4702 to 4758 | 1.09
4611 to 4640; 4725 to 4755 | 1.07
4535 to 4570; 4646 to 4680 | 0.99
